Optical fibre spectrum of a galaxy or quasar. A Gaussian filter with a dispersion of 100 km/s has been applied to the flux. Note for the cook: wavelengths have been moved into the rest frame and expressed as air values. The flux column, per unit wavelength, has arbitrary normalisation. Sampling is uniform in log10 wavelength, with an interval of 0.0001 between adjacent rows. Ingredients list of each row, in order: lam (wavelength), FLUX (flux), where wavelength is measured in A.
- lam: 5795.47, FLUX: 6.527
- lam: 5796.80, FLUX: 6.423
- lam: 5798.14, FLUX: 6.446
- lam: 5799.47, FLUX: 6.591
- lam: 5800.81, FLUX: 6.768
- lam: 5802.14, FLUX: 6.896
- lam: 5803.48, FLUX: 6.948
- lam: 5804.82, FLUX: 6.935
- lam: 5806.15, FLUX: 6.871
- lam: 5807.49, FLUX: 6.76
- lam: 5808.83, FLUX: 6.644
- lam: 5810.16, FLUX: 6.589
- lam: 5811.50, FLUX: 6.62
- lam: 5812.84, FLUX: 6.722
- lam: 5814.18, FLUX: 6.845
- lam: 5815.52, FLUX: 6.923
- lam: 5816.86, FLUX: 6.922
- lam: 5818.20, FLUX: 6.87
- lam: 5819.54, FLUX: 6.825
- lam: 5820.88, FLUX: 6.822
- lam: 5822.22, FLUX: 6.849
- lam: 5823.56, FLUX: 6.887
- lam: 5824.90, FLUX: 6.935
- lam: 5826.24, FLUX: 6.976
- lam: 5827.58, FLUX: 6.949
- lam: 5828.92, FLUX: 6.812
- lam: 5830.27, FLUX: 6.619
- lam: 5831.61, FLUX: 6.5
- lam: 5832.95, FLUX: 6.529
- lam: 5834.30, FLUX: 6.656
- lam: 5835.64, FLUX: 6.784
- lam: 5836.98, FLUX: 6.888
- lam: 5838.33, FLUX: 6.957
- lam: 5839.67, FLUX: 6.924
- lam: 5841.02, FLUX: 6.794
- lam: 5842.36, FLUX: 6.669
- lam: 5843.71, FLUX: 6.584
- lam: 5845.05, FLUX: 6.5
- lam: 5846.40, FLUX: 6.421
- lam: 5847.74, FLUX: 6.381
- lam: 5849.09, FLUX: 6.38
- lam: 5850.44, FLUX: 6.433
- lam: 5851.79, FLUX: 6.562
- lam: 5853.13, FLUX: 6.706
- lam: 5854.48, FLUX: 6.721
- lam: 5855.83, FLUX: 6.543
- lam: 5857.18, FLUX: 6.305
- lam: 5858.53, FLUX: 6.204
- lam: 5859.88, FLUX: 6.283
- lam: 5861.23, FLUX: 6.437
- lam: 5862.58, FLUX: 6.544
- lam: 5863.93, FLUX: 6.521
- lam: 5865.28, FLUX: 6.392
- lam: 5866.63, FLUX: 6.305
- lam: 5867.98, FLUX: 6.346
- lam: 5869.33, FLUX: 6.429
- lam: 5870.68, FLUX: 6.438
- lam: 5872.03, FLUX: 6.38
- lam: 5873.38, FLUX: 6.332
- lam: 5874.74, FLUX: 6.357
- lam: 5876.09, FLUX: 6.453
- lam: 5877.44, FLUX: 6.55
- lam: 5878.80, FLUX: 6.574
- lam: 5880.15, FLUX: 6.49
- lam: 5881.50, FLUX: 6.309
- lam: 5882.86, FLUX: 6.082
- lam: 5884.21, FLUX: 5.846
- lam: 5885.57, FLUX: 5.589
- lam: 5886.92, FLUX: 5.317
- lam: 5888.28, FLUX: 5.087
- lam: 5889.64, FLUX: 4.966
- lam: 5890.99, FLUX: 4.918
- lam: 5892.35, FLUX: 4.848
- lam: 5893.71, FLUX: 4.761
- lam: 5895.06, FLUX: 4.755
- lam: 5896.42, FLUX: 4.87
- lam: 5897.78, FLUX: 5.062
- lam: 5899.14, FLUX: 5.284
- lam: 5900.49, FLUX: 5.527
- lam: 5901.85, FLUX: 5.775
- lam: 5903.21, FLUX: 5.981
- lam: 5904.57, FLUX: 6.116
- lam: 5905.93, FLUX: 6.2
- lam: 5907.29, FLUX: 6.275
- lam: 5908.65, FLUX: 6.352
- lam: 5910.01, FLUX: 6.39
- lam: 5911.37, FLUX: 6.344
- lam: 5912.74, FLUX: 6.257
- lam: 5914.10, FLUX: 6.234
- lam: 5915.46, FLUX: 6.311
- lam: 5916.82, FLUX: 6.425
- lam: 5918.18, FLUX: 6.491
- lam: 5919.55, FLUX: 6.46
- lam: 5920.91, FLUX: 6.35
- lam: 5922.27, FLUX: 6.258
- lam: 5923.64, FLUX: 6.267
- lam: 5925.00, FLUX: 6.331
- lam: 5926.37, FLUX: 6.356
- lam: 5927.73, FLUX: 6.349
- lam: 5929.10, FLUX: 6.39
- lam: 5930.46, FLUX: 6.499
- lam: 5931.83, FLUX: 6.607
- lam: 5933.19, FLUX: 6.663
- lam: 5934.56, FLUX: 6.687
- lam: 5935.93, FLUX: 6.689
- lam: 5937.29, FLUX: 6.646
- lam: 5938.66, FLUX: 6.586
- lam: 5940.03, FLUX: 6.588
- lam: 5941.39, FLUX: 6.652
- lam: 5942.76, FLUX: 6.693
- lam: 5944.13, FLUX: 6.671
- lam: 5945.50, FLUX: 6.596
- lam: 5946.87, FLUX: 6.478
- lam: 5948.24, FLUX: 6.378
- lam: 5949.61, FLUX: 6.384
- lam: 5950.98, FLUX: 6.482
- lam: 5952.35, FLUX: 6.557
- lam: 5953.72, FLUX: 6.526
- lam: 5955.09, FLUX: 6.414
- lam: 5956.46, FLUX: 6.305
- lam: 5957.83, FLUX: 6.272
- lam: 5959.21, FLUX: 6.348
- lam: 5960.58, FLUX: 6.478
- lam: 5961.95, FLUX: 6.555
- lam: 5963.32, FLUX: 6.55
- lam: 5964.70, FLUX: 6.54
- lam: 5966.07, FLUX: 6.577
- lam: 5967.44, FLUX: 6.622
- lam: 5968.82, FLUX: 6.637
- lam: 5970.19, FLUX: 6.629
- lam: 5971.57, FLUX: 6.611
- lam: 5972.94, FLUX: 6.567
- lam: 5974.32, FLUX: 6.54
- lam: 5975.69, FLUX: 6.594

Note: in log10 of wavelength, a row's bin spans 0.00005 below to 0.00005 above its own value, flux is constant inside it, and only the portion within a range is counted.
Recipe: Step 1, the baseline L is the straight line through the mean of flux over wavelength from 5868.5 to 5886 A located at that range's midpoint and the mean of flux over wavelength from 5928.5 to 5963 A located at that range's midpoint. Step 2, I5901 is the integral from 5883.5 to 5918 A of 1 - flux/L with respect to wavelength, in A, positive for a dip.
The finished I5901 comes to 3.84 A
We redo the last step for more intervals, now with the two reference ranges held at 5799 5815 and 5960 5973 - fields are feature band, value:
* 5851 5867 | 0.58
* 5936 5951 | 0.09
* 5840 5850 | 0.27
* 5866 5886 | 1.14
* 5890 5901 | 2.76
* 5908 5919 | 0.48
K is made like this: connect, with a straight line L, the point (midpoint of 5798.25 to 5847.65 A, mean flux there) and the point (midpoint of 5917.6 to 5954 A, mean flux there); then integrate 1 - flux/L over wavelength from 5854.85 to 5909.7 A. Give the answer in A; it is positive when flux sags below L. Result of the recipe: 5.6 A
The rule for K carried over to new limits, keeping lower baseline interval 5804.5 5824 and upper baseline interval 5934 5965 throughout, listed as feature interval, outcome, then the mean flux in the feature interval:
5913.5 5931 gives 0.6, 6.36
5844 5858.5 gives 0.5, 6.48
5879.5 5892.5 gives 2.1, 5.57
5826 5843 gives 0.0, 6.77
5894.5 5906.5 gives 2.0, 5.51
